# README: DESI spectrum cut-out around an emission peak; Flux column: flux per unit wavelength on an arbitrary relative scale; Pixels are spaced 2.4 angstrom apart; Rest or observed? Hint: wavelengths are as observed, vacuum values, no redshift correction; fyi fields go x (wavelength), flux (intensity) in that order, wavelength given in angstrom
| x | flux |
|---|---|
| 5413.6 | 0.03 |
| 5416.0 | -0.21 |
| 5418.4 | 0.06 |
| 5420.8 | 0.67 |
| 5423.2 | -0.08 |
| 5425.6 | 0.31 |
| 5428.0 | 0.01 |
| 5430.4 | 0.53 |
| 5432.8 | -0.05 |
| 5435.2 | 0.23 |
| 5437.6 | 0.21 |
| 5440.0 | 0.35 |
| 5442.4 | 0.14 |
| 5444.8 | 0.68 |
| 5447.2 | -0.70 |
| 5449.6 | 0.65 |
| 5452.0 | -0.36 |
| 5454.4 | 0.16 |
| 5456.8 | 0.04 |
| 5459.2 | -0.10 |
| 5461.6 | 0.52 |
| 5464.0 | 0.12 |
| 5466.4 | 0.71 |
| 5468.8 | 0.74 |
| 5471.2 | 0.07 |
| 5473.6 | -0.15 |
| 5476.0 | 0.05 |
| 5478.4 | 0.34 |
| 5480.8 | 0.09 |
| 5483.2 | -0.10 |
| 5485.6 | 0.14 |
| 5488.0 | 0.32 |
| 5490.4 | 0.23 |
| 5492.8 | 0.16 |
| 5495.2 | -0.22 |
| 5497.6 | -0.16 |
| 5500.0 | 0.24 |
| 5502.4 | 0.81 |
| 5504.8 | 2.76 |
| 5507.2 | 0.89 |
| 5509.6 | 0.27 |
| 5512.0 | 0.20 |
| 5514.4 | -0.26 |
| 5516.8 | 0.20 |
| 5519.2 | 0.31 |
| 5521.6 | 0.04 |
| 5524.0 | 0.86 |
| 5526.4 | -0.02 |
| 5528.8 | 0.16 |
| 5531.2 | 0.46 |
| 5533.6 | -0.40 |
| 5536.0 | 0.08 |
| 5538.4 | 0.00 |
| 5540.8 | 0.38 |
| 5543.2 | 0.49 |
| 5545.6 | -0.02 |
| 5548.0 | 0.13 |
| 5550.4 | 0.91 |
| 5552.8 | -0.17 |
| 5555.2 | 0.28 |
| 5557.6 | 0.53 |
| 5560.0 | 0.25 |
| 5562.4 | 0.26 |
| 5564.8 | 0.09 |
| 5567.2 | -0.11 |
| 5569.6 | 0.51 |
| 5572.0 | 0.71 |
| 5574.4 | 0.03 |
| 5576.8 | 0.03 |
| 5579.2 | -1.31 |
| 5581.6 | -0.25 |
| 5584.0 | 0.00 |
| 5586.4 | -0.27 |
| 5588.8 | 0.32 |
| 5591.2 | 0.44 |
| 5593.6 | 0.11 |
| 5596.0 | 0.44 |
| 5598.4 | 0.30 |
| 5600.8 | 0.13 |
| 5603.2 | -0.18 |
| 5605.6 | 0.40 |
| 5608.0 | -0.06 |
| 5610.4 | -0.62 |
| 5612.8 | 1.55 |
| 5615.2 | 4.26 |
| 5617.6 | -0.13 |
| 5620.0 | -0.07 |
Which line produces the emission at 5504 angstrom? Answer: Hbeta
